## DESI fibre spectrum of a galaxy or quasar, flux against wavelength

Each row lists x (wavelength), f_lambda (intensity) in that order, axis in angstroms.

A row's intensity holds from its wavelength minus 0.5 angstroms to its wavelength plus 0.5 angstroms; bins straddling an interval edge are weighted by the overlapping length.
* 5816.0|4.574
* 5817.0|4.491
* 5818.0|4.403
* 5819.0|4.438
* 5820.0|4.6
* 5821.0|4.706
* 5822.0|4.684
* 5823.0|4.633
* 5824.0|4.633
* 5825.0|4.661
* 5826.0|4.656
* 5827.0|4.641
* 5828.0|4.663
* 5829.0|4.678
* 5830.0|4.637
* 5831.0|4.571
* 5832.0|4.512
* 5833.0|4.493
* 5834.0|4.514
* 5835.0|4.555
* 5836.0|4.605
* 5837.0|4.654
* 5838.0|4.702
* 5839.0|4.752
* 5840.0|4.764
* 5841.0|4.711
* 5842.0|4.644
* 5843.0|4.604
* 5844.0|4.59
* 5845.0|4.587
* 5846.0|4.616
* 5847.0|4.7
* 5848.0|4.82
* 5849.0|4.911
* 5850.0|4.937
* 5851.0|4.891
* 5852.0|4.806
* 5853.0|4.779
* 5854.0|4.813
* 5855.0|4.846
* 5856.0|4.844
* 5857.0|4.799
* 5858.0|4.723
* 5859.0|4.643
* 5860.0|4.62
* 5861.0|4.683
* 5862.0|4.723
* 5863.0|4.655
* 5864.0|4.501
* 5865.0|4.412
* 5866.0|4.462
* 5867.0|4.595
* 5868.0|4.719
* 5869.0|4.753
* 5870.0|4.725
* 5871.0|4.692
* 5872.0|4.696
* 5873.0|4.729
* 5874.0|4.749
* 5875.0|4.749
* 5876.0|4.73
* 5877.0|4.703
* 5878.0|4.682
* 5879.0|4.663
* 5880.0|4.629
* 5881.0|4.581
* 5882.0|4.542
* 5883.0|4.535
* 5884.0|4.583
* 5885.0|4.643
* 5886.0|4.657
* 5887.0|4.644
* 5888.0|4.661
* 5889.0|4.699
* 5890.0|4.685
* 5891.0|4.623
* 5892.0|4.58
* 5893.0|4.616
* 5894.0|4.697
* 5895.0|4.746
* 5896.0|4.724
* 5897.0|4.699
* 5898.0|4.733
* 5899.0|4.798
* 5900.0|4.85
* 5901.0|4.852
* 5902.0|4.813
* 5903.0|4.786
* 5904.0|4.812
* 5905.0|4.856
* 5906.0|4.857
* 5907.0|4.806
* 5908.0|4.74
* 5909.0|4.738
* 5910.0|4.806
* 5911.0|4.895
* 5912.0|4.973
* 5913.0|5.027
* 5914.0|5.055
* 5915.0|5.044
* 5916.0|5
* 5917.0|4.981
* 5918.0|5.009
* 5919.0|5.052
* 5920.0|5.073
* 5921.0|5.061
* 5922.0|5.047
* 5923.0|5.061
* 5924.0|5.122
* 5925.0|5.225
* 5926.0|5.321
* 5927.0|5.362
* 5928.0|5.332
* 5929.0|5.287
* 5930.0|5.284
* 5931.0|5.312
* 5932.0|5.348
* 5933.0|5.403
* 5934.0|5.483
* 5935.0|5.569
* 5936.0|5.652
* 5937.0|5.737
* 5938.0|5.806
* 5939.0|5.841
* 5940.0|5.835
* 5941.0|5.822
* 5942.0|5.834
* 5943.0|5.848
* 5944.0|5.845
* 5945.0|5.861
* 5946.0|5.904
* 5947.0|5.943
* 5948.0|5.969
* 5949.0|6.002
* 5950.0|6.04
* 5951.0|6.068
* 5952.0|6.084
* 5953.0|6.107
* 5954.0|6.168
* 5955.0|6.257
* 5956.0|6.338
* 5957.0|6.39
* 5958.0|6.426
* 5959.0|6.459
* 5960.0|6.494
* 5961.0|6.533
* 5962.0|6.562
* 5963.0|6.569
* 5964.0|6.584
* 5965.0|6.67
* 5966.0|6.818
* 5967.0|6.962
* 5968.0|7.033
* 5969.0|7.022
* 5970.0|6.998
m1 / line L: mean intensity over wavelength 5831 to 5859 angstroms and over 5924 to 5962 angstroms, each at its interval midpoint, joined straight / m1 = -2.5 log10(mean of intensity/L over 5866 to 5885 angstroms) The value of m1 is 0.088 mag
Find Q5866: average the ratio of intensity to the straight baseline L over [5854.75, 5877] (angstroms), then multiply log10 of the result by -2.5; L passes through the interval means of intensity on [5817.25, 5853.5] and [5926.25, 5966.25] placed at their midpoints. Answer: 0.07 mag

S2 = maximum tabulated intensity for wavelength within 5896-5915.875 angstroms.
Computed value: 5.055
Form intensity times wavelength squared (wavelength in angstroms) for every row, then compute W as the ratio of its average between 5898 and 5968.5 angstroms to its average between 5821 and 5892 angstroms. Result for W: 1.23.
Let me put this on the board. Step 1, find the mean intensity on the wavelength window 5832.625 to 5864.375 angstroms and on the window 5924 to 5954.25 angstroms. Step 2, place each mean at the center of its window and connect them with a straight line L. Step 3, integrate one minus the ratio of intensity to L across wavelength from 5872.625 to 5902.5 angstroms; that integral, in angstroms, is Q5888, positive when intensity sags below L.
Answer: 2.6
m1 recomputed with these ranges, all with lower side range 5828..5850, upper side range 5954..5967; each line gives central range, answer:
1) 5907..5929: 0.164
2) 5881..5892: 0.165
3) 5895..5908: 0.171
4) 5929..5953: 0.083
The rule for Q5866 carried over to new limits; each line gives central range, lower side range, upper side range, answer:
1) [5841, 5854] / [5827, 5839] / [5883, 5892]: -0.029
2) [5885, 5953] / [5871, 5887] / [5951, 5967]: 0.072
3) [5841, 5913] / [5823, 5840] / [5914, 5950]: 0.064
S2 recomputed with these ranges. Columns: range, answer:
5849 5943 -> 5.848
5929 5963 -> 6.569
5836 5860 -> 4.937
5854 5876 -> 4.846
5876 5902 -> 4.852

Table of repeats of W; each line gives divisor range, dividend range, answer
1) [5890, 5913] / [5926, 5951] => 1.20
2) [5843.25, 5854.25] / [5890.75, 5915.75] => 1.03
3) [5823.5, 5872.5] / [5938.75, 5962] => 1.35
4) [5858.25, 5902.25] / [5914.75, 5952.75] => 1.20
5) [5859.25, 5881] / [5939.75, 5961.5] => 1.35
